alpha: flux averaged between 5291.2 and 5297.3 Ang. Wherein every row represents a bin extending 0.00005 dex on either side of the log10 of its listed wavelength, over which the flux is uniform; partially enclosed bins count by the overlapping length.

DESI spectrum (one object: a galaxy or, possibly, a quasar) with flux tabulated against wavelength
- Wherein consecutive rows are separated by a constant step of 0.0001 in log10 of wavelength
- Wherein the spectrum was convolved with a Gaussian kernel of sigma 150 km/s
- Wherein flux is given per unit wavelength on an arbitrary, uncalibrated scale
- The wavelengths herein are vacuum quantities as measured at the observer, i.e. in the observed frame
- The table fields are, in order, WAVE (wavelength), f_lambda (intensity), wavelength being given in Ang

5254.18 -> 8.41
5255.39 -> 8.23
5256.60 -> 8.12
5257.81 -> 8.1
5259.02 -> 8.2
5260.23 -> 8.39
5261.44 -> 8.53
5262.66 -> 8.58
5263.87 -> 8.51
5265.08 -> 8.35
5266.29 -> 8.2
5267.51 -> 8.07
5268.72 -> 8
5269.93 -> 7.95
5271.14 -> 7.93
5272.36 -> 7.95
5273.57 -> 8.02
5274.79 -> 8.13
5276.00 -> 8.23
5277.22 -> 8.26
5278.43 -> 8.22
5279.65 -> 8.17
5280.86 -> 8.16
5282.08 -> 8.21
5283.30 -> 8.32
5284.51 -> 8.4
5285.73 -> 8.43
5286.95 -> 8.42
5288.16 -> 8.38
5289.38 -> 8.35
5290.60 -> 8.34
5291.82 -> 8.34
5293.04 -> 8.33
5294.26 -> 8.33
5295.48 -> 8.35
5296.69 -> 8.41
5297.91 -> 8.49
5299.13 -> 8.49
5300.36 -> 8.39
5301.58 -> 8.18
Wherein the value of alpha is 8.36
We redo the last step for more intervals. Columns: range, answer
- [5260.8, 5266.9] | 8.43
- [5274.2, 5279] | 8.22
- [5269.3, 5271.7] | 7.96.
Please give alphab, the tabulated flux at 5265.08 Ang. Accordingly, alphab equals 8.35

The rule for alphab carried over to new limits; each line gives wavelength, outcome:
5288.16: 8.38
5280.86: 8.16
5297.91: 8.49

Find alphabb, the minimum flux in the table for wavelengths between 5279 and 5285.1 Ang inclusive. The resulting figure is 8.16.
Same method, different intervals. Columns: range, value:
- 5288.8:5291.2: 8.34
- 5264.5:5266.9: 8.2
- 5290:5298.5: 8.33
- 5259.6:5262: 8.39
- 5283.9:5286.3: 8.4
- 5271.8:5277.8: 7.95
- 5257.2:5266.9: 8.1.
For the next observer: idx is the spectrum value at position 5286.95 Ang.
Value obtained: 8.42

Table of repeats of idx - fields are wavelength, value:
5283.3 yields 8.32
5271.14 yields 7.93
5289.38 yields 8.35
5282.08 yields 8.21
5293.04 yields 8.33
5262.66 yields 8.58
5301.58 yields 8.18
